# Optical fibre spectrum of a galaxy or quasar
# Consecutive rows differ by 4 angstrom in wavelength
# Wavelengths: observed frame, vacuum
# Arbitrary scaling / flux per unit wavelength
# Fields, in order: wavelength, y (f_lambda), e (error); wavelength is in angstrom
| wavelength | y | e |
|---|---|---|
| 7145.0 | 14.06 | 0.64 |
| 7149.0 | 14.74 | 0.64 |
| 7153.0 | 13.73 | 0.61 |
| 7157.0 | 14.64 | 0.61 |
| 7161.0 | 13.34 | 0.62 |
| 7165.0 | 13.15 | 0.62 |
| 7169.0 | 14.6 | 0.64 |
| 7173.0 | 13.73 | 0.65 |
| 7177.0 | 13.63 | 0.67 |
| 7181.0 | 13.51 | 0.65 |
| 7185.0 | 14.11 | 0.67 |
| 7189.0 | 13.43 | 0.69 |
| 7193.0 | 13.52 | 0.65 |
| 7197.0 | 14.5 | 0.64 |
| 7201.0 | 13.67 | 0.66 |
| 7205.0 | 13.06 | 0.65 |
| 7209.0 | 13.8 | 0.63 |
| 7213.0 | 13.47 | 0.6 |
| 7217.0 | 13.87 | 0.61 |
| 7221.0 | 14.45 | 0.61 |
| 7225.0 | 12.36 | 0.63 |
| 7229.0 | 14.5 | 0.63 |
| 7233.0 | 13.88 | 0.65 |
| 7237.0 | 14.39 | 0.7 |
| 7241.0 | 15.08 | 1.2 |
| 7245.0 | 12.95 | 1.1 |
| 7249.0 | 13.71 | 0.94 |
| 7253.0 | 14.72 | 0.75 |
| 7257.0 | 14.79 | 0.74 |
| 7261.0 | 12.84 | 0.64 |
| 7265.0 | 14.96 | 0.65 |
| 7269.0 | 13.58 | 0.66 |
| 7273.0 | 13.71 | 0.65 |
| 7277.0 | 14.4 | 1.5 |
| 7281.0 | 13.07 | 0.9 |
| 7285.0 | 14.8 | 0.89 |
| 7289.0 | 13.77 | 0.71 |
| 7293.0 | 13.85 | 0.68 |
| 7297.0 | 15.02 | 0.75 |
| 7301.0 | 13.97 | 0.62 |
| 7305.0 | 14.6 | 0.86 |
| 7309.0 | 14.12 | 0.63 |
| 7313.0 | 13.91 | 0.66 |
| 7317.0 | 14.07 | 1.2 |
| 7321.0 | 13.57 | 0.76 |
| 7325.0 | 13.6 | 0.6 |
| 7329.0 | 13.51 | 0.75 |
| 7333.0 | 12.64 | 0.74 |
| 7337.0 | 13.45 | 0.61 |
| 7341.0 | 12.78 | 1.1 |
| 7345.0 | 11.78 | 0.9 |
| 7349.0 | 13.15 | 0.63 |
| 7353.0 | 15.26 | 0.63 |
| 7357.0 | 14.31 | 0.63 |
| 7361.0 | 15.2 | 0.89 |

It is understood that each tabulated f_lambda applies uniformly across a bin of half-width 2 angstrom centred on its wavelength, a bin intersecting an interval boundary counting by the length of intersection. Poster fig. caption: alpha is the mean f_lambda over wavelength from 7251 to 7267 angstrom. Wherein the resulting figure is 14.3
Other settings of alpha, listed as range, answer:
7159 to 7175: 13.7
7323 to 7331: 13.6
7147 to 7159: 14.4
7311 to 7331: 13.7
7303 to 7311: 14.4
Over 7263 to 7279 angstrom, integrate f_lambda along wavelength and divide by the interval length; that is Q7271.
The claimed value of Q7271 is 14.2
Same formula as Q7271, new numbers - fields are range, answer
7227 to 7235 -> 14.2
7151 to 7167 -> 13.7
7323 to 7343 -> 13.2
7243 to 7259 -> 14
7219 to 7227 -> 13.4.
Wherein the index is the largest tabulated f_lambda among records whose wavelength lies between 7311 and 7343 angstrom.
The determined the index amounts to 14.07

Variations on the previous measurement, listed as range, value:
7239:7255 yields 15.08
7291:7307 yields 15.02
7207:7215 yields 13.8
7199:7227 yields 14.45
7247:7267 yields 14.96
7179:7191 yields 14.11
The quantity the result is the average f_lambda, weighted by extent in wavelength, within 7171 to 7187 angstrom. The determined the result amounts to 13.7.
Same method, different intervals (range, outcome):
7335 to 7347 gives 12.7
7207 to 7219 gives 13.7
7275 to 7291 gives 14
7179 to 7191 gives 13.7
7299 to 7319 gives 14.1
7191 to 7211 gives 13.7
